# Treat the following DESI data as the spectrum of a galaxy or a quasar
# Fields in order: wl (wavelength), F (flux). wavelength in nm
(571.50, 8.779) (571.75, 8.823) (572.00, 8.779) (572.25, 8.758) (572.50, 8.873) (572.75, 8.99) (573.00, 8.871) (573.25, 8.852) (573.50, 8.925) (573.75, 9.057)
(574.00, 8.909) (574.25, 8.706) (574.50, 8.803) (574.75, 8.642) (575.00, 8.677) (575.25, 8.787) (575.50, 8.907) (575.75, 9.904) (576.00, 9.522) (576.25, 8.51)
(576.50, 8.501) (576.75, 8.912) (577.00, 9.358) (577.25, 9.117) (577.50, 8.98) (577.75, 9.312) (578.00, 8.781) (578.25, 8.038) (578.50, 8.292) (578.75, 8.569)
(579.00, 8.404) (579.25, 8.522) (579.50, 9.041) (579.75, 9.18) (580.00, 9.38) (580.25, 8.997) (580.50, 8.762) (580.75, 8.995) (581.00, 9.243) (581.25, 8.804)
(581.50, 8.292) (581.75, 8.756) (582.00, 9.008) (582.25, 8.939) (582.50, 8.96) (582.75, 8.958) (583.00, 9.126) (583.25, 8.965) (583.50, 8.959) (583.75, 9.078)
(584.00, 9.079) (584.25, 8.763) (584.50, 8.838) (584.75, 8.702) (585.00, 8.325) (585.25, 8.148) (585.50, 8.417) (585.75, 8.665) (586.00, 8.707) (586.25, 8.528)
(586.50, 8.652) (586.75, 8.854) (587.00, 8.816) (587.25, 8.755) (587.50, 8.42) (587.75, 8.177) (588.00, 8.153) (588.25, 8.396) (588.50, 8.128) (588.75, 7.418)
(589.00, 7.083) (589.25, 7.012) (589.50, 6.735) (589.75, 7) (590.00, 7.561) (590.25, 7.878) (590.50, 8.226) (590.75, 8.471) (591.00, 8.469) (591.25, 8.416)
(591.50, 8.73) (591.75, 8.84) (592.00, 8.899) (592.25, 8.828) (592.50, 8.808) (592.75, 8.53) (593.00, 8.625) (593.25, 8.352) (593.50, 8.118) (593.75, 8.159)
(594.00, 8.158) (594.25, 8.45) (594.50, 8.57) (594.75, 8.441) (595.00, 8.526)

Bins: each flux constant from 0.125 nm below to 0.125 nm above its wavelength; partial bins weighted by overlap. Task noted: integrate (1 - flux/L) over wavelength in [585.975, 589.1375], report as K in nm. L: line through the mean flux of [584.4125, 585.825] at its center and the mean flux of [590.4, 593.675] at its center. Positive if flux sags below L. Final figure 0.08 nm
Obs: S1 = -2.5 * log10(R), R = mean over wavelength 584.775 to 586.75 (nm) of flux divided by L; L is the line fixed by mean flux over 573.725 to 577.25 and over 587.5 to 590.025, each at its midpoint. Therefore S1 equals -0.08 mag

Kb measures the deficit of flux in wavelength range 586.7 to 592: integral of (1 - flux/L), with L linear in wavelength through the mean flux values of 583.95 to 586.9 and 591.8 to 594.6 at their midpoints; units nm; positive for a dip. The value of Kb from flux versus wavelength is 0.30 nm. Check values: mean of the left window 8.63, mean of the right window 8.51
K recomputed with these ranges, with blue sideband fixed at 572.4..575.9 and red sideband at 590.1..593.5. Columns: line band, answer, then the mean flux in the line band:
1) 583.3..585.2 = -0.02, 8.8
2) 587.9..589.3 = 0.14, 7.73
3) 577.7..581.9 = 0.01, 8.78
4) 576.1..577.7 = -0.01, 8.93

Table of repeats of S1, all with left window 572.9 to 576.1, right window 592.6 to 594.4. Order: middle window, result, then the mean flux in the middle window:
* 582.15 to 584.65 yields -0.04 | 8.96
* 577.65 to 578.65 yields 0.03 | 8.59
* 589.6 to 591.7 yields 0.04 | 8.1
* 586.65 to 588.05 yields 0.00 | 8.54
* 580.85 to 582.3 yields -0.01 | 8.84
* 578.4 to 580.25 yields 0.00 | 8.79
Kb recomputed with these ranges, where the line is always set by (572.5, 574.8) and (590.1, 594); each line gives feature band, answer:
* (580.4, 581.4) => -0.03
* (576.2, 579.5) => 0.02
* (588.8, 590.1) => 0.22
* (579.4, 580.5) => -0.05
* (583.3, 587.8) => -0.03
